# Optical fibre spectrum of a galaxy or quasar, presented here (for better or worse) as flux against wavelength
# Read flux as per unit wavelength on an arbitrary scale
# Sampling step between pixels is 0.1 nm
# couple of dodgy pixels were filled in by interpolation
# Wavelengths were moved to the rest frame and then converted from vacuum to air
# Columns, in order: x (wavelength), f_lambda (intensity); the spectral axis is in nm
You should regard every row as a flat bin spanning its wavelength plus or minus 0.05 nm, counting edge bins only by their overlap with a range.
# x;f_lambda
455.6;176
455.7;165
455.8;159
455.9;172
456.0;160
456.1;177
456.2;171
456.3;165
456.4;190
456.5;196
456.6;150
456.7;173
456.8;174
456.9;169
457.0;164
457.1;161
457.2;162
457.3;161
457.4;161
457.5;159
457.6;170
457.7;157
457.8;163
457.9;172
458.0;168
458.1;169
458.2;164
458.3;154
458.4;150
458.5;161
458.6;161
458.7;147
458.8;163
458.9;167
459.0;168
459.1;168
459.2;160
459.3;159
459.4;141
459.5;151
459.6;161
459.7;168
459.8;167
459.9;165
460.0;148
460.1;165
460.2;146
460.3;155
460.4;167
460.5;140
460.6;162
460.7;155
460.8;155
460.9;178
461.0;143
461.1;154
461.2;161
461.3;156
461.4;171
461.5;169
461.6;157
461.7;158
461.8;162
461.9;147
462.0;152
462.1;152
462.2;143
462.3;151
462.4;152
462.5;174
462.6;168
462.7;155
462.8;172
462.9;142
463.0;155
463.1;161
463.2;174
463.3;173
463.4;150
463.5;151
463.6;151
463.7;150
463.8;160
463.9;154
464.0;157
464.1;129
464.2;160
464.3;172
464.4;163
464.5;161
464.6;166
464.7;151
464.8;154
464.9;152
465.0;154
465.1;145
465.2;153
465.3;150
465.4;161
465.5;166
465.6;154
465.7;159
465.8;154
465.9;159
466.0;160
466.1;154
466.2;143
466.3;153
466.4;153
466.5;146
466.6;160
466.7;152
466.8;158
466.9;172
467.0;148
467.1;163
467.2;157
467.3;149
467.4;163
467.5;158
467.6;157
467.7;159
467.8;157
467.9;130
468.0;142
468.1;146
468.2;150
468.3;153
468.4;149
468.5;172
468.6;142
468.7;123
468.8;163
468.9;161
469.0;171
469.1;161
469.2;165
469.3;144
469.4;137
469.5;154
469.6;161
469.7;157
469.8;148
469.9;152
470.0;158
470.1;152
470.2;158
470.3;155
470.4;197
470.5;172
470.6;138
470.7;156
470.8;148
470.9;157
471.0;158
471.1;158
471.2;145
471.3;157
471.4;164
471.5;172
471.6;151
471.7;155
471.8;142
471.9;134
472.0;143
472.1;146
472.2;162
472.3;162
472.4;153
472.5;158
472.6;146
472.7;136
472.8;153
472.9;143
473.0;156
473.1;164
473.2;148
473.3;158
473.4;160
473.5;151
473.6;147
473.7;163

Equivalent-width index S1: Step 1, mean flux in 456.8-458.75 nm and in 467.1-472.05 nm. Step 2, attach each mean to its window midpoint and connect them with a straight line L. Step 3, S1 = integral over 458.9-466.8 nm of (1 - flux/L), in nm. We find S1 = 0.08 nm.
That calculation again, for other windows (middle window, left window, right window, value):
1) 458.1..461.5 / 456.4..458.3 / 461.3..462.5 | 0.05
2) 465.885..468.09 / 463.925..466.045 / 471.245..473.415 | 0.02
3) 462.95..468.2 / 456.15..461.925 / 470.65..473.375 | 0.07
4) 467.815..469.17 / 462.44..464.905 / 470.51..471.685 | 0.04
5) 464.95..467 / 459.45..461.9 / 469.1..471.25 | 0.03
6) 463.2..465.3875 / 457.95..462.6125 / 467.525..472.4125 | 0.02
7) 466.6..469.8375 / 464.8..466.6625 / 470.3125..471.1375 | 0.07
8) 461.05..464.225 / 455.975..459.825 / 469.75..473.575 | 0.08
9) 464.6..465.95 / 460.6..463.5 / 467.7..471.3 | 0.01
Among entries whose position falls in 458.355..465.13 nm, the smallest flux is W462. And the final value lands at 129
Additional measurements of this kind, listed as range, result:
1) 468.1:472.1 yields 123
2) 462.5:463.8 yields 142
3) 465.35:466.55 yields 143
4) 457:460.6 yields 140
